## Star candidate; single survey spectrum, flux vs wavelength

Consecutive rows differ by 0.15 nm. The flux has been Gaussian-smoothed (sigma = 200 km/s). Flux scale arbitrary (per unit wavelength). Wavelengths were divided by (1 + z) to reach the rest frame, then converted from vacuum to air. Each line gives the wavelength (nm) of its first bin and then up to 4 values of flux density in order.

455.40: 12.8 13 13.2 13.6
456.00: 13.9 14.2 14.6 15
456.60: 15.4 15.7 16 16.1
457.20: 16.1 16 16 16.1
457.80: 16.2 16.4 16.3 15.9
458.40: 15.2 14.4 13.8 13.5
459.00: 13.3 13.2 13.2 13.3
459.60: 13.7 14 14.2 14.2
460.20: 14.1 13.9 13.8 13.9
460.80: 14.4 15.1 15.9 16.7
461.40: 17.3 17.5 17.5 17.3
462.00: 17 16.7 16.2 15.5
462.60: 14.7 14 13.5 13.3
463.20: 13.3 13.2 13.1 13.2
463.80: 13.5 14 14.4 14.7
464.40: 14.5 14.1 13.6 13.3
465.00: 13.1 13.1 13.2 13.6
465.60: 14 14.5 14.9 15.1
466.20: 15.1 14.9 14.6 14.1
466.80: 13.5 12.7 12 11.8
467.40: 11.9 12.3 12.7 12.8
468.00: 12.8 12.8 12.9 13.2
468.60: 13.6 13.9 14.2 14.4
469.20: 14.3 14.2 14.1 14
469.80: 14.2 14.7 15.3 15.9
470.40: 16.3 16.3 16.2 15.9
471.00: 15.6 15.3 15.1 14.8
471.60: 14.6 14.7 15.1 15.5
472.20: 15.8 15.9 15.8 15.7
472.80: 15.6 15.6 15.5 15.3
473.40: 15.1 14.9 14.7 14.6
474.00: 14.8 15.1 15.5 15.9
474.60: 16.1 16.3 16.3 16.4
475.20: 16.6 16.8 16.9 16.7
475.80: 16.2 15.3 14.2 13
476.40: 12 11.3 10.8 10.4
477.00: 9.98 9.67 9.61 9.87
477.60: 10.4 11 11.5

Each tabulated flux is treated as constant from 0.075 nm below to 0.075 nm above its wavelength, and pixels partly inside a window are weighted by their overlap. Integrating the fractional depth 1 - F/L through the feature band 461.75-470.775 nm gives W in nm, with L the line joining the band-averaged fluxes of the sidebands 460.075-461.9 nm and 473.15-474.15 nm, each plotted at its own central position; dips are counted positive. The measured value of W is 0.70 nm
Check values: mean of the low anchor 15.6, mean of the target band 14.1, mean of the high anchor 14.9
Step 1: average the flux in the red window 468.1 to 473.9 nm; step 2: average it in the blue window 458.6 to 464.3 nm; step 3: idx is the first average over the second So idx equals 1.0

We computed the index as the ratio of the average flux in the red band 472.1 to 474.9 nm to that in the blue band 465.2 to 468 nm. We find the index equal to 1.15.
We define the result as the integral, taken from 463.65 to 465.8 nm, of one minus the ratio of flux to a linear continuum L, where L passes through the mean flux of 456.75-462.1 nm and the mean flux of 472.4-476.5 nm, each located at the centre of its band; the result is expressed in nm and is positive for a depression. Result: 0.208 nm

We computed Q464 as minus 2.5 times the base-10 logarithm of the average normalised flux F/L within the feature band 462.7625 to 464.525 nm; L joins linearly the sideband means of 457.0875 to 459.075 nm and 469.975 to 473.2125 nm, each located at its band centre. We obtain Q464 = 0.127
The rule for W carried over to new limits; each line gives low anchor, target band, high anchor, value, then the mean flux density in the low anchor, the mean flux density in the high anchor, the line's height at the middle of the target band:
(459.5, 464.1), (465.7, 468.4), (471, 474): 0.291 nm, 14.8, 15.2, 15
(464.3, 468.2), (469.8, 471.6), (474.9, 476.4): -0.121 nm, 13.5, 15.6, 14.5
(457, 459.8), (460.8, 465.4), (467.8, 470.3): -0.083 nm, 14.9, 14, 14.5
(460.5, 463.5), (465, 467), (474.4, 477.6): 0.106 nm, 15.3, 13.7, 14.9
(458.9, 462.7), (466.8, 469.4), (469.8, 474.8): 0.373 nm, 15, 15.4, 15.3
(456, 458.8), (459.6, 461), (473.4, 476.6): 0.117 nm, 15.5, 15.2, 15.4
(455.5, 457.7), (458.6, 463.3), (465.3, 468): -0.134 nm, 15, 13.5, 14.4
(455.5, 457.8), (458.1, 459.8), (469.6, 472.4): 0.117 nm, 15.1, 15.3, 15.1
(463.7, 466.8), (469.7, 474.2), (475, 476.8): -0.285 nm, 14.1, 14.6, 14.4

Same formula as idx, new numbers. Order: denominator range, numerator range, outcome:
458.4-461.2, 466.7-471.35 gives 1.00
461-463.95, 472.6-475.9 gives 1.04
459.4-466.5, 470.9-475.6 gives 1.07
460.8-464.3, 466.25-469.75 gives 0.89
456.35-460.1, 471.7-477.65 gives 0.97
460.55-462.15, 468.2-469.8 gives 0.85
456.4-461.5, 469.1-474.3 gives 1.02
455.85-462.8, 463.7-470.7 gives 0.92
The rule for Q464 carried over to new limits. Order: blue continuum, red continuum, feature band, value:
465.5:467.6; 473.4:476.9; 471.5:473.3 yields -0.07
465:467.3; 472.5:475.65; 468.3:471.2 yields -0.01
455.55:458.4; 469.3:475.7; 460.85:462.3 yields -0.09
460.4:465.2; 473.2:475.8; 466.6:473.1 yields 0.07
